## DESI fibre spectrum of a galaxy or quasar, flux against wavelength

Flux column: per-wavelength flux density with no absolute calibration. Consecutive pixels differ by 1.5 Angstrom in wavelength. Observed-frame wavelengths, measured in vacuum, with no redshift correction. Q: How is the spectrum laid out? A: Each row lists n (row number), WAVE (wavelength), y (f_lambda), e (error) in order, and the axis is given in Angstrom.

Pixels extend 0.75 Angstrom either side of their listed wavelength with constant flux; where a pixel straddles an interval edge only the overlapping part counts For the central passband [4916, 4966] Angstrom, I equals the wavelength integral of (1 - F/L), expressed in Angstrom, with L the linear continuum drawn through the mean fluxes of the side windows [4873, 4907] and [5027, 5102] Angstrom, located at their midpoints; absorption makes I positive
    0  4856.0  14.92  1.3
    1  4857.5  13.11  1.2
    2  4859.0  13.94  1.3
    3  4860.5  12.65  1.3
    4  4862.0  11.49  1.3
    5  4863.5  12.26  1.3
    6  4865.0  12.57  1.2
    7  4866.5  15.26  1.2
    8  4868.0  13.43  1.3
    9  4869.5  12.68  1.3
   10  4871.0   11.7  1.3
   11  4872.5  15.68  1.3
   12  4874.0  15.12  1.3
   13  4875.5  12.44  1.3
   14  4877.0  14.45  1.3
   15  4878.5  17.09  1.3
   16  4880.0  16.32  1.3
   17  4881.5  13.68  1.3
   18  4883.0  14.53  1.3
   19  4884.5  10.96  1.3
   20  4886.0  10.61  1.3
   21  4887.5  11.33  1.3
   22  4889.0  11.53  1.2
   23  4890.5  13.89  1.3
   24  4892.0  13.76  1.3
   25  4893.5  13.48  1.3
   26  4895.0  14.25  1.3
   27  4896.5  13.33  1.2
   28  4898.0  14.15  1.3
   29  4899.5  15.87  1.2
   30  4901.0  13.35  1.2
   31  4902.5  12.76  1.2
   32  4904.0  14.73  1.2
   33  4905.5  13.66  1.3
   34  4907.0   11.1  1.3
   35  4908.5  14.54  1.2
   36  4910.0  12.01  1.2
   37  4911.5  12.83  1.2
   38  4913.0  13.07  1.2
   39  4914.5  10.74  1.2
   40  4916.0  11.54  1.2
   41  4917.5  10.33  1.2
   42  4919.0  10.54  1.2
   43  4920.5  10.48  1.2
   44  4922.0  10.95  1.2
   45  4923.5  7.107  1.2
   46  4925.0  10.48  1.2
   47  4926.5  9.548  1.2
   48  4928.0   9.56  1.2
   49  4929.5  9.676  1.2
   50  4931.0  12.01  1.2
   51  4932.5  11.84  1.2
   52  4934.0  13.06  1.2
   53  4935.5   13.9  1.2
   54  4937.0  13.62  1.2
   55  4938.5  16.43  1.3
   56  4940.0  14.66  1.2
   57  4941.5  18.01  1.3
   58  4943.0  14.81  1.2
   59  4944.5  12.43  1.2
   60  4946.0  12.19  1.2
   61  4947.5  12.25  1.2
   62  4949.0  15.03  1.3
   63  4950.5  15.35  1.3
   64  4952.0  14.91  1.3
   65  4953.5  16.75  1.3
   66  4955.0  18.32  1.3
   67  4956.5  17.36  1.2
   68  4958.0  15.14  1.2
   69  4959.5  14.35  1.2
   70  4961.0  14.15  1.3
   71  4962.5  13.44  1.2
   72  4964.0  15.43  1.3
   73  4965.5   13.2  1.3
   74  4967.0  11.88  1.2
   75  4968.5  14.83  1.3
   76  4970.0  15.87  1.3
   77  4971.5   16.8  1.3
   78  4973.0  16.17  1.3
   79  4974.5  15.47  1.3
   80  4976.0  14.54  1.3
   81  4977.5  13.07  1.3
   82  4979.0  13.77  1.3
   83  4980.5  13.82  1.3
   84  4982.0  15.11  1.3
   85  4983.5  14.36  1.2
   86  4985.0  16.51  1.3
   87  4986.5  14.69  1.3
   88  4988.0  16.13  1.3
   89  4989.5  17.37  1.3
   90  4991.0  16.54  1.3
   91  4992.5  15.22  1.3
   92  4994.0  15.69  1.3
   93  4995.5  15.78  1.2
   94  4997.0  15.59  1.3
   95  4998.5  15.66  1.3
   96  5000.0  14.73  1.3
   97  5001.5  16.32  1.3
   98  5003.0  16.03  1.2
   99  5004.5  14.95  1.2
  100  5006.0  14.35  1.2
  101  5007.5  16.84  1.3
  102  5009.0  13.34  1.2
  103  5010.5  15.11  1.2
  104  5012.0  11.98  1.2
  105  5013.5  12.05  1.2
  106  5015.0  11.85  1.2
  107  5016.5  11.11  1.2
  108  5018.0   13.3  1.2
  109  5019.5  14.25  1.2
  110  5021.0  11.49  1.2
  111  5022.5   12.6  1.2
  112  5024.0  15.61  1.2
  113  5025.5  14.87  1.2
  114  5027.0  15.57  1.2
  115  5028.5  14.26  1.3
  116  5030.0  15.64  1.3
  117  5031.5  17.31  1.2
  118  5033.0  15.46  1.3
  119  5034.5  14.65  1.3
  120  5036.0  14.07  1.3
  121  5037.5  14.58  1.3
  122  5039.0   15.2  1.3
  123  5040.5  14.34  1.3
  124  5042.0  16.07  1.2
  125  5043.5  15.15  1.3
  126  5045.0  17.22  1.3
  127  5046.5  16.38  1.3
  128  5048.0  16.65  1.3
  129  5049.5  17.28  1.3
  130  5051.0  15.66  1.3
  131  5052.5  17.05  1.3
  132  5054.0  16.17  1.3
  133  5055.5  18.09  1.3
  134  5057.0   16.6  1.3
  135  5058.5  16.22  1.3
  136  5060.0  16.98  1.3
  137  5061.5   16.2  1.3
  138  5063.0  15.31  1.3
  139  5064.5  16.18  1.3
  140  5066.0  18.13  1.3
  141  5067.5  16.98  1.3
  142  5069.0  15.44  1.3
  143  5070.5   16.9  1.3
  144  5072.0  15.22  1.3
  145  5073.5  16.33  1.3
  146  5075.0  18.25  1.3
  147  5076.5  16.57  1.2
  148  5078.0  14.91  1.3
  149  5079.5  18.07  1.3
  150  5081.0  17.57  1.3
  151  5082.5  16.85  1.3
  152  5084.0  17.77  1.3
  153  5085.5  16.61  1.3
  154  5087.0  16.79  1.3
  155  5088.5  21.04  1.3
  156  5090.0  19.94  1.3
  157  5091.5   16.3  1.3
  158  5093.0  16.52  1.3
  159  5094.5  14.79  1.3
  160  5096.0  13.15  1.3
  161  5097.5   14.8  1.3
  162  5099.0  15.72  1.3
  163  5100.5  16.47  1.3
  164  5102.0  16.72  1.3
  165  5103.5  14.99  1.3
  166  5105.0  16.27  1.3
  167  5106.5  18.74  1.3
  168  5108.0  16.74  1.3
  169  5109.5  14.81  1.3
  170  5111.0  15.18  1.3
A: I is 4.27 Angstrom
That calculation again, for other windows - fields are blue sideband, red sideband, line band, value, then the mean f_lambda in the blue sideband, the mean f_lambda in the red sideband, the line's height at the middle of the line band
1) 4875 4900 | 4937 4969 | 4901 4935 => 6.26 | 13.6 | 14.8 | 14.2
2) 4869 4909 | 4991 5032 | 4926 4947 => 1.42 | 13.6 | 14.5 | 14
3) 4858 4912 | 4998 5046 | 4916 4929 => 3.57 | 13.4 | 14.6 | 13.7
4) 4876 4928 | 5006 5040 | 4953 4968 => -1.85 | 12.6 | 14.1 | 13.3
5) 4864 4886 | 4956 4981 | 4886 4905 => 0.83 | 13.9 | 14.6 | 14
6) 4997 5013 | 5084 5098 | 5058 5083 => -0.43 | 14.9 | 16.8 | 16.3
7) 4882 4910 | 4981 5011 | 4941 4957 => -0.80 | 13.2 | 15.5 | 14.4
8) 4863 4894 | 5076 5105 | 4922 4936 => 3.42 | 13.5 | 16.6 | 14.2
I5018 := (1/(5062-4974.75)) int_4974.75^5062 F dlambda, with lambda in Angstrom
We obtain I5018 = 15.1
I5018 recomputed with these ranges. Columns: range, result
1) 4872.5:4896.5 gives 13.6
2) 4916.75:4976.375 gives 13.6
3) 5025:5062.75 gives 15.9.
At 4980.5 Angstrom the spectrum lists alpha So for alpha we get 13.82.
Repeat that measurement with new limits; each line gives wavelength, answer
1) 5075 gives 18.25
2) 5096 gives 13.15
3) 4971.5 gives 16.8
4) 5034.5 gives 14.65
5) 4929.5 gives 9.676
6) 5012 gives 11.98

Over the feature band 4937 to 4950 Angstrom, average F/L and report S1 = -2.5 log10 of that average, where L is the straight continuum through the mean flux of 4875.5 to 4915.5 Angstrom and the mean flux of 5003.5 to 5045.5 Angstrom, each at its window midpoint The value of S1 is -0.05 mag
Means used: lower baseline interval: 13.4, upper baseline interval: 14.4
